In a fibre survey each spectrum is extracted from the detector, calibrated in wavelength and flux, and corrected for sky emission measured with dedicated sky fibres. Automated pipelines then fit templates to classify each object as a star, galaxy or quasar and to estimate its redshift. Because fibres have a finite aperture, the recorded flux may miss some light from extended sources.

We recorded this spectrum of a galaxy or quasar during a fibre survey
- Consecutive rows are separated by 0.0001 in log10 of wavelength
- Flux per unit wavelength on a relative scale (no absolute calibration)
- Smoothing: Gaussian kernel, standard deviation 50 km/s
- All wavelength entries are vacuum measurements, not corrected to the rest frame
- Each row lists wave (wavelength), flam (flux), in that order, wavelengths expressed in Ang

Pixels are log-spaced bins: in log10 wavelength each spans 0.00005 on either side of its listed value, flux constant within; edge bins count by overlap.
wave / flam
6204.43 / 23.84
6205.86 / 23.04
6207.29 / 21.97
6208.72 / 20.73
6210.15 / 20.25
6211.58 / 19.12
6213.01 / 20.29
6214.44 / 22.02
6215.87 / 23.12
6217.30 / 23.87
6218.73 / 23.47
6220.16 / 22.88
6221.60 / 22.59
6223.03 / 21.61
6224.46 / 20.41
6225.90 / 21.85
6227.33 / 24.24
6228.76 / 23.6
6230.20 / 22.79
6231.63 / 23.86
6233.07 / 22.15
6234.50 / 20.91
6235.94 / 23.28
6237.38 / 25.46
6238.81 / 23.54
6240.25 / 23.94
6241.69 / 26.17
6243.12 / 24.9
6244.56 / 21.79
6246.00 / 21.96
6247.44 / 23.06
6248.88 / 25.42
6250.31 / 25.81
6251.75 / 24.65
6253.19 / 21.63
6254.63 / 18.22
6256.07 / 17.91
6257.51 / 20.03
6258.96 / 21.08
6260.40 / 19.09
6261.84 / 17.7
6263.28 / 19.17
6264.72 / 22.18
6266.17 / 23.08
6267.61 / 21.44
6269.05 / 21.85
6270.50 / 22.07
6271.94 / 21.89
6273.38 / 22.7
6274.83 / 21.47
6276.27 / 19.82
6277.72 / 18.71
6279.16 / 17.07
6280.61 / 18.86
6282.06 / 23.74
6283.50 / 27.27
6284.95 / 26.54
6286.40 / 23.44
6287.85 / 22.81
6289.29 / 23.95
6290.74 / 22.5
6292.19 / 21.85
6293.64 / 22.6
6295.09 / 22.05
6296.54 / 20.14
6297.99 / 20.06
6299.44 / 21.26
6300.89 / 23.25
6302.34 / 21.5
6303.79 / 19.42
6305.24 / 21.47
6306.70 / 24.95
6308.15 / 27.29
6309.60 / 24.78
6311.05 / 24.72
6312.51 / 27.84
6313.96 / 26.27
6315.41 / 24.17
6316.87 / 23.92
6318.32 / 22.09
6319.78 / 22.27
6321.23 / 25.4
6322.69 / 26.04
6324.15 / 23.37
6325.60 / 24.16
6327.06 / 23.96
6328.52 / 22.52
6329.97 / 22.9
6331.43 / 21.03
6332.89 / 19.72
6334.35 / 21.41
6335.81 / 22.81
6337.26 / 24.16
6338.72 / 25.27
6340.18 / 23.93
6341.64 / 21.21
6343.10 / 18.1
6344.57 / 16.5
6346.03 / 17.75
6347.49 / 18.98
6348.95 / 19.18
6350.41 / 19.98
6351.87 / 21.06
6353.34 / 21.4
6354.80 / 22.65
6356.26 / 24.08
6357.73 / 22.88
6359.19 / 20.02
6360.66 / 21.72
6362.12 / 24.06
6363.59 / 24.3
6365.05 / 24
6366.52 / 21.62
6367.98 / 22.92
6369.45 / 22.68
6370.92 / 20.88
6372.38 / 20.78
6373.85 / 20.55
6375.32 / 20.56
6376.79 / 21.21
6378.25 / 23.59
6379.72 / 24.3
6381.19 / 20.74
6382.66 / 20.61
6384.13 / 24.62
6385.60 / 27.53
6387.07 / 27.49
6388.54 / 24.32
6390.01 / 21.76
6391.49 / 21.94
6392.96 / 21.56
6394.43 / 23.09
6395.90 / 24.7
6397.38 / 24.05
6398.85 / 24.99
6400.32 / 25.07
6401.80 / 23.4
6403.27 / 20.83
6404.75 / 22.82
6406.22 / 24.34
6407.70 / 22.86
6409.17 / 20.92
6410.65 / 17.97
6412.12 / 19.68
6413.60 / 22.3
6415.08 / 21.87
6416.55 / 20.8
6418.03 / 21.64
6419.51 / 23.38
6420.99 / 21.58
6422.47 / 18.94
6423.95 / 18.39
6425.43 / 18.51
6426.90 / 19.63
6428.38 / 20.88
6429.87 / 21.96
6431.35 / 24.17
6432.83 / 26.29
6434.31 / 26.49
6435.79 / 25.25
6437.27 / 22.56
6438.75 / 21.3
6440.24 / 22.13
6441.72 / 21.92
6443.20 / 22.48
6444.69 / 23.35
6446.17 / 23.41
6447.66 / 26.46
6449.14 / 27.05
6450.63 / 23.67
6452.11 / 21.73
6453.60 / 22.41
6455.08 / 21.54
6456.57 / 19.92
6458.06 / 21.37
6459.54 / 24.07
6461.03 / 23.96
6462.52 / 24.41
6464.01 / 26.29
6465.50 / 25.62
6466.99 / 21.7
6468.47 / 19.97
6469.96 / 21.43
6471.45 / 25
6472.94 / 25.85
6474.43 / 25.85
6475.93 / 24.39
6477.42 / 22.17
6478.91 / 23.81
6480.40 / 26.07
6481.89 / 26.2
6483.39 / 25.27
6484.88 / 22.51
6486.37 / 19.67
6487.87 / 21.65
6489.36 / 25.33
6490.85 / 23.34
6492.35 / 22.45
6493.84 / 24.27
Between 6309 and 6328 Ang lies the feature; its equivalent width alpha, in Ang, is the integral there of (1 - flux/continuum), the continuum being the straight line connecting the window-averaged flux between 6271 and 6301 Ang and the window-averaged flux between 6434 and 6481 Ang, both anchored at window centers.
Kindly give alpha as -1.9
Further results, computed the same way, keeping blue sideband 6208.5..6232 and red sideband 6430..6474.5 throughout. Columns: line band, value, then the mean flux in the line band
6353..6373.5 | 0.53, 22.4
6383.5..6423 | 0.80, 22.8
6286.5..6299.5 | 0.33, 22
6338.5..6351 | 1.64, 19.9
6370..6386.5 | 0.53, 22.4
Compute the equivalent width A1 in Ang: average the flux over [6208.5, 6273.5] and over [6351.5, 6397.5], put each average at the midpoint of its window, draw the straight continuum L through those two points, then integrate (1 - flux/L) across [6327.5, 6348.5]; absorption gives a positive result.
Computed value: 1.3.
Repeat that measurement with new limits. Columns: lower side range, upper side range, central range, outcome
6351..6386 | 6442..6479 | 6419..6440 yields 0.9 Ang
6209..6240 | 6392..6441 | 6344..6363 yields 1.2 Ang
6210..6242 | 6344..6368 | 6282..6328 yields -3.6 Ang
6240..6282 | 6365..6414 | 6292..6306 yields 0.3 Ang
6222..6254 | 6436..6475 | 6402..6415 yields 1.0 Ang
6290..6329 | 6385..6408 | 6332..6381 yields 4.0 Ang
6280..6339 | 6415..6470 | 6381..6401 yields -0.8 Ang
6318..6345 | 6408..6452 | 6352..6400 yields -1.0 Ang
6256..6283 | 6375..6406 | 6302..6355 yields -1.5 Ang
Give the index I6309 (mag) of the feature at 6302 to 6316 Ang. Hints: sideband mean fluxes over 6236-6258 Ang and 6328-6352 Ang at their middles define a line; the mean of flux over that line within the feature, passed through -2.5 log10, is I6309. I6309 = -0.13 mag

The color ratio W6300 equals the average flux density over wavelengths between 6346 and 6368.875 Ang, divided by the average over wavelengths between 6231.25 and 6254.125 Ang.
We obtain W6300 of 0.92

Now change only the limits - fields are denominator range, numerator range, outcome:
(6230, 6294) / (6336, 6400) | 1.00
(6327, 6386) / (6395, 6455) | 1.03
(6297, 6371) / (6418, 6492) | 1.02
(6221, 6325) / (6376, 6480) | 1.01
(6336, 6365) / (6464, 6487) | 1.11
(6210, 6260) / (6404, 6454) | 0.99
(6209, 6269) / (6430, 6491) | 1.06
